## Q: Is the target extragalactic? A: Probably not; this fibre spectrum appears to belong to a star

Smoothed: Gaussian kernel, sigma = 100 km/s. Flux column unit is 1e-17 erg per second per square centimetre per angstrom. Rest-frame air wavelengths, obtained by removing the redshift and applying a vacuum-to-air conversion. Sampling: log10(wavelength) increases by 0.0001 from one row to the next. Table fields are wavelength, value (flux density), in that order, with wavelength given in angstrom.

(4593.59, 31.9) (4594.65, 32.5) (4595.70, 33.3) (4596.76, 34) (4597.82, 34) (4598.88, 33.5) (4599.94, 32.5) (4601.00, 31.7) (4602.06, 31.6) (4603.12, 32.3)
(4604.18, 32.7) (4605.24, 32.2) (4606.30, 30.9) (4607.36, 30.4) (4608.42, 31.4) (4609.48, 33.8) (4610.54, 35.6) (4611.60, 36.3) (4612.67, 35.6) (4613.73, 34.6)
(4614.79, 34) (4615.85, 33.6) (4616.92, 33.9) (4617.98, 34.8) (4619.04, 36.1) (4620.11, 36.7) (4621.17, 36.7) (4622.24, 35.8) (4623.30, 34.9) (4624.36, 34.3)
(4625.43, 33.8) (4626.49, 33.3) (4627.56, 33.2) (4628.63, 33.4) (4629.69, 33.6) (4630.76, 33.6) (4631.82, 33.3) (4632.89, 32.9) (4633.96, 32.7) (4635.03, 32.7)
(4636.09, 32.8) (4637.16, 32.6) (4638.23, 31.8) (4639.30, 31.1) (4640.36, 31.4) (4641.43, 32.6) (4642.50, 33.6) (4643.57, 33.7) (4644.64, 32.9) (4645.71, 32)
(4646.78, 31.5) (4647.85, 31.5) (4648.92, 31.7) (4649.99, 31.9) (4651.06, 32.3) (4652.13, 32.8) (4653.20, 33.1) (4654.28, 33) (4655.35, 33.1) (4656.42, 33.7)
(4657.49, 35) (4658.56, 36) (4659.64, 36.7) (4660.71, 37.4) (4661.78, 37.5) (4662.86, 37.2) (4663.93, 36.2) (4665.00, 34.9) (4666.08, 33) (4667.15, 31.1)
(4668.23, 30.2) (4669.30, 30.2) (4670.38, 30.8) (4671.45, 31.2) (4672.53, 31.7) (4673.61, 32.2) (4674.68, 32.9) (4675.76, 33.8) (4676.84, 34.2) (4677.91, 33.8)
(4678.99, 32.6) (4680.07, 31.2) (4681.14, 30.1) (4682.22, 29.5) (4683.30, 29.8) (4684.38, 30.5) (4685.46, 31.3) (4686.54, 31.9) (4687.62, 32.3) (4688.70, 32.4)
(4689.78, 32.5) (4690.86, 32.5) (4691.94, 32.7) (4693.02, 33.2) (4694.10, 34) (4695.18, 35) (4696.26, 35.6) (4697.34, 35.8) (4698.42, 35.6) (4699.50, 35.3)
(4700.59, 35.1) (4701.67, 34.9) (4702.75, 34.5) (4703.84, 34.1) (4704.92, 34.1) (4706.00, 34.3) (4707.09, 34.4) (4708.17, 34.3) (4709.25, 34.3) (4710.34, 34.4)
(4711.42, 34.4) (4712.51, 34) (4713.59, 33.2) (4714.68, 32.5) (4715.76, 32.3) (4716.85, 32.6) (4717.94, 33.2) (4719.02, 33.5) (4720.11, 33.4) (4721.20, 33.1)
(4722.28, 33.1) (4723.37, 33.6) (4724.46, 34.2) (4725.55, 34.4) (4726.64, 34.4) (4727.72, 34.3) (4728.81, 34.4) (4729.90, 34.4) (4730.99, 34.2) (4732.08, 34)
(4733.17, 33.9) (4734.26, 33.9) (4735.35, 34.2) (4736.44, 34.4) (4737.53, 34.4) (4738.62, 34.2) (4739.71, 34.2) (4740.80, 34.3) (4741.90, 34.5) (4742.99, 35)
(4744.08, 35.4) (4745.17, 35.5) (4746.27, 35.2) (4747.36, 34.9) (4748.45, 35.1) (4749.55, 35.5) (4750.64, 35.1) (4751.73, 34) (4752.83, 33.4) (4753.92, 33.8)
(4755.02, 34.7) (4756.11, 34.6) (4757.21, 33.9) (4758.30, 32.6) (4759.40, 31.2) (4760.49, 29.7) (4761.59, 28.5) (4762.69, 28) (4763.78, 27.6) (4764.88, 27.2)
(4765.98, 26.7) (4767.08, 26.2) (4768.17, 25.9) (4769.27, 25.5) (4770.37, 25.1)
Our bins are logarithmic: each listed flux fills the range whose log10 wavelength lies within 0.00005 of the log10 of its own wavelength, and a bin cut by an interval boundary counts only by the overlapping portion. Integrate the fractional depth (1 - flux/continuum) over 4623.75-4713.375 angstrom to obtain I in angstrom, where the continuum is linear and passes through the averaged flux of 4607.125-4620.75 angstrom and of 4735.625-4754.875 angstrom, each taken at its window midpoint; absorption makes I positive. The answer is 3.4 angstrom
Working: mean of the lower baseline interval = 34.5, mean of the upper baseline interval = 34.6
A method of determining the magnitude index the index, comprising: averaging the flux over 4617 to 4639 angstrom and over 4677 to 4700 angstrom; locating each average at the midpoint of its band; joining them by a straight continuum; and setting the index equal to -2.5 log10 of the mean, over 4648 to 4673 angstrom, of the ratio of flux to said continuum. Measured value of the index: -0.01 mag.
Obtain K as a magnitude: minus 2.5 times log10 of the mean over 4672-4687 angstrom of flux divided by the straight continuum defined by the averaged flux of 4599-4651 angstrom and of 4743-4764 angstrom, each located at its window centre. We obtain 0.05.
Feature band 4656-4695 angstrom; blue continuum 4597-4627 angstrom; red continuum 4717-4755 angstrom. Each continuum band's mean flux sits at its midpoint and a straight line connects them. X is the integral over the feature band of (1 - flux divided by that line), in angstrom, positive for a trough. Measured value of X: 1.2 angstrom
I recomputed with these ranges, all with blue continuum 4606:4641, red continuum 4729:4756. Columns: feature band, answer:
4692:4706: -0.19 angstrom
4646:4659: 0.37 angstrom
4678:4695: 1.12 angstrom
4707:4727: 0.41 angstrom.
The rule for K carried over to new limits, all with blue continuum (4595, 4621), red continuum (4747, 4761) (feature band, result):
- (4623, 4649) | 0.03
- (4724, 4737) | -0.02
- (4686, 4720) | 0.00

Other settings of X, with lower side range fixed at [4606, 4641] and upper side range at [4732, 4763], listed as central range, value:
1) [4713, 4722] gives 0.20 angstrom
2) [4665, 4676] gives 0.62 angstrom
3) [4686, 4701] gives -0.05 angstrom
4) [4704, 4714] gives -0.13 angstrom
